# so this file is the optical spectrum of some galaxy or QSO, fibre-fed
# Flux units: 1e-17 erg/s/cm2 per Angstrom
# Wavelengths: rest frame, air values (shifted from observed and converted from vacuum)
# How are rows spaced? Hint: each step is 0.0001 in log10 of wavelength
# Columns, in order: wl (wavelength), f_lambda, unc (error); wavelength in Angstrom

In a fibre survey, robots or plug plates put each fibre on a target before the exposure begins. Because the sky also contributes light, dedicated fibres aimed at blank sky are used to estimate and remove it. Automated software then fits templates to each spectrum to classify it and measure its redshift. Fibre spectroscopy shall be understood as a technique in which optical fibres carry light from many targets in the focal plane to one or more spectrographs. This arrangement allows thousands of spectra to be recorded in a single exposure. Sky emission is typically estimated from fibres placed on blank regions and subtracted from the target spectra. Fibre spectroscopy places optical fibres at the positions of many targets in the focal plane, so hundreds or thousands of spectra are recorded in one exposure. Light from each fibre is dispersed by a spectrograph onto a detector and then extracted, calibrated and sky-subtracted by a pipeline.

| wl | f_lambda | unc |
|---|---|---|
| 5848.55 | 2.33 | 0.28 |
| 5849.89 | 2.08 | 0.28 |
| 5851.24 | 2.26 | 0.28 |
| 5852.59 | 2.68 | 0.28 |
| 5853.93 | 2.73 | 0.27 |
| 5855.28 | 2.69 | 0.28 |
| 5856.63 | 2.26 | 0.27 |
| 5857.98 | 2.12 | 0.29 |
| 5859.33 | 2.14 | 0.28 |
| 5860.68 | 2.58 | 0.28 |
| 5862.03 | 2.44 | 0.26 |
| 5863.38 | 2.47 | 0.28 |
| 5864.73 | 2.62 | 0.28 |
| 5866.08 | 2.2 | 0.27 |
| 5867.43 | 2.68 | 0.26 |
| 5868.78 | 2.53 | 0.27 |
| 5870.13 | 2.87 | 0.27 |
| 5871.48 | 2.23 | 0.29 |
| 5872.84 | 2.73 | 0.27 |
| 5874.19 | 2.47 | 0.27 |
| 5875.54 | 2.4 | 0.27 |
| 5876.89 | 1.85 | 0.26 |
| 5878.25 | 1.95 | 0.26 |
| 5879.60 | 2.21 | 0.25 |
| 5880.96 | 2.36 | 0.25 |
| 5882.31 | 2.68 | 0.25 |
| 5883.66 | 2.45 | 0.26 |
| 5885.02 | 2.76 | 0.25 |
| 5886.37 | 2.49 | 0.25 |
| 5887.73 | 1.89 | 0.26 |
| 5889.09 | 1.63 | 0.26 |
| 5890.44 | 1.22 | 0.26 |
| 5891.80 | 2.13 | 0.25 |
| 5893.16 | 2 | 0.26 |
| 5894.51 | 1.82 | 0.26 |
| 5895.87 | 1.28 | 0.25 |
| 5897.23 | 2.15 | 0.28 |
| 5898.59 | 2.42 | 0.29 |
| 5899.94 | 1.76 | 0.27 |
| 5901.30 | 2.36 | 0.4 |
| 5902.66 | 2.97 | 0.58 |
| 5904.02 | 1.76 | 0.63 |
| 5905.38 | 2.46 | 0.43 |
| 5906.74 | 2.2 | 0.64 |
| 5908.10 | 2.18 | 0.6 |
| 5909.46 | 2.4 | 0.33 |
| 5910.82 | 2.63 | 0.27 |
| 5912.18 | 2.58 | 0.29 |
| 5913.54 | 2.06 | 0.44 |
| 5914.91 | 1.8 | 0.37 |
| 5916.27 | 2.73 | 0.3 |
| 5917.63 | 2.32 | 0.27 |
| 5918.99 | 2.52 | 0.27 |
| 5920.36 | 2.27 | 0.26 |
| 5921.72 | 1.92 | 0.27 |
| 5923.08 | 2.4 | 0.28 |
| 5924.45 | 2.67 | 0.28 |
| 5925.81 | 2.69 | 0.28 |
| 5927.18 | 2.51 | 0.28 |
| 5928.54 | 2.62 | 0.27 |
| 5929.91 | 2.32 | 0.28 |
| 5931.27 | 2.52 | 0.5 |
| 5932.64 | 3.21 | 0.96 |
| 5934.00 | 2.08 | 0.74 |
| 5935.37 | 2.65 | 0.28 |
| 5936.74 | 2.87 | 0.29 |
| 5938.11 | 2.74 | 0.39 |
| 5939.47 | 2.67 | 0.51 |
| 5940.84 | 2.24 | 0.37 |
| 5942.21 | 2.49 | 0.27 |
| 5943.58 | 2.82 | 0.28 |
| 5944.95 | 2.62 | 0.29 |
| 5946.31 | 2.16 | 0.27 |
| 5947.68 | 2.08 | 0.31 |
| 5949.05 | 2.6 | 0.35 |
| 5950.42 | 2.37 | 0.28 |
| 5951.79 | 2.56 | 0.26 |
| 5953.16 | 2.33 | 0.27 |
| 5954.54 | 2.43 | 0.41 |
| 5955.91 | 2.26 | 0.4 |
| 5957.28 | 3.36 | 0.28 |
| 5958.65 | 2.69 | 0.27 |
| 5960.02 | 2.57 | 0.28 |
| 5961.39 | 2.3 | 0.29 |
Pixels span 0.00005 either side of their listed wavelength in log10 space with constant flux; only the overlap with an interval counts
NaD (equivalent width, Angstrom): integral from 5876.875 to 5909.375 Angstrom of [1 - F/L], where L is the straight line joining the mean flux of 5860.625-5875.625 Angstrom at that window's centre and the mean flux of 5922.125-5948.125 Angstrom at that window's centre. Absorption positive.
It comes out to 5.1 Angstrom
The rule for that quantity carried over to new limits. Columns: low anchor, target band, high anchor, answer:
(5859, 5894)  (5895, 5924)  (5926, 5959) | 2.2 Angstrom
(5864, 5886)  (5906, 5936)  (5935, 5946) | 1.7 Angstrom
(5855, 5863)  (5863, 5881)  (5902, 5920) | -0.3 Angstrom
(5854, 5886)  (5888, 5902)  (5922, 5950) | 3.3 Angstrom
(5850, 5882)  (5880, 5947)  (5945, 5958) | 2.9 Angstrom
